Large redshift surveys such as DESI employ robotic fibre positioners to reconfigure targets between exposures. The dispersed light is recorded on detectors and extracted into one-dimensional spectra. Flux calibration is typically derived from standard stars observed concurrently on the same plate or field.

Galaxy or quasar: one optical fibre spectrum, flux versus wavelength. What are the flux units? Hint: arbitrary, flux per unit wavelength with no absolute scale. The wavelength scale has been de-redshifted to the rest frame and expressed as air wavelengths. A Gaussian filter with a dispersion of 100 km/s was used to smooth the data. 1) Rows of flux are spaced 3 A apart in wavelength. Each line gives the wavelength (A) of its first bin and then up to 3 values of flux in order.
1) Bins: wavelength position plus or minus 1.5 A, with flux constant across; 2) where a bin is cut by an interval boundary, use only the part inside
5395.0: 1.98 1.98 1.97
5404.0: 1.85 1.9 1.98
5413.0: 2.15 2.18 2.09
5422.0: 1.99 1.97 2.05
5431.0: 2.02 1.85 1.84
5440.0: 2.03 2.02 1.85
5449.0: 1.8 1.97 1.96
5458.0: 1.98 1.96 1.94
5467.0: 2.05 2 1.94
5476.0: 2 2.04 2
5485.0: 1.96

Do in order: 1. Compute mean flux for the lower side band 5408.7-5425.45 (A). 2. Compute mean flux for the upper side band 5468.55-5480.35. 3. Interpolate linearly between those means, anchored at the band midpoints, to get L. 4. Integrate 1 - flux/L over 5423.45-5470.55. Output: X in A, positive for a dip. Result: 1.7 A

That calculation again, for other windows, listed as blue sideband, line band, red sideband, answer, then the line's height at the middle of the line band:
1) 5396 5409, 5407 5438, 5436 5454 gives -1.3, 1.93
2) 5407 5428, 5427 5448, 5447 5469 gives 0.6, 2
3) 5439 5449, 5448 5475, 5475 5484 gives 0.2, 1.97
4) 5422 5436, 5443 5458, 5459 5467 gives 0.4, 1.97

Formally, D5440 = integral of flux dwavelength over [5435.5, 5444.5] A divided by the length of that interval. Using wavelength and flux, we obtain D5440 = 1.96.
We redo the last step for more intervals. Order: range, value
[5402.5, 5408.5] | 1.88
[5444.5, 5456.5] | 1.89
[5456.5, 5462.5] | 1.97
